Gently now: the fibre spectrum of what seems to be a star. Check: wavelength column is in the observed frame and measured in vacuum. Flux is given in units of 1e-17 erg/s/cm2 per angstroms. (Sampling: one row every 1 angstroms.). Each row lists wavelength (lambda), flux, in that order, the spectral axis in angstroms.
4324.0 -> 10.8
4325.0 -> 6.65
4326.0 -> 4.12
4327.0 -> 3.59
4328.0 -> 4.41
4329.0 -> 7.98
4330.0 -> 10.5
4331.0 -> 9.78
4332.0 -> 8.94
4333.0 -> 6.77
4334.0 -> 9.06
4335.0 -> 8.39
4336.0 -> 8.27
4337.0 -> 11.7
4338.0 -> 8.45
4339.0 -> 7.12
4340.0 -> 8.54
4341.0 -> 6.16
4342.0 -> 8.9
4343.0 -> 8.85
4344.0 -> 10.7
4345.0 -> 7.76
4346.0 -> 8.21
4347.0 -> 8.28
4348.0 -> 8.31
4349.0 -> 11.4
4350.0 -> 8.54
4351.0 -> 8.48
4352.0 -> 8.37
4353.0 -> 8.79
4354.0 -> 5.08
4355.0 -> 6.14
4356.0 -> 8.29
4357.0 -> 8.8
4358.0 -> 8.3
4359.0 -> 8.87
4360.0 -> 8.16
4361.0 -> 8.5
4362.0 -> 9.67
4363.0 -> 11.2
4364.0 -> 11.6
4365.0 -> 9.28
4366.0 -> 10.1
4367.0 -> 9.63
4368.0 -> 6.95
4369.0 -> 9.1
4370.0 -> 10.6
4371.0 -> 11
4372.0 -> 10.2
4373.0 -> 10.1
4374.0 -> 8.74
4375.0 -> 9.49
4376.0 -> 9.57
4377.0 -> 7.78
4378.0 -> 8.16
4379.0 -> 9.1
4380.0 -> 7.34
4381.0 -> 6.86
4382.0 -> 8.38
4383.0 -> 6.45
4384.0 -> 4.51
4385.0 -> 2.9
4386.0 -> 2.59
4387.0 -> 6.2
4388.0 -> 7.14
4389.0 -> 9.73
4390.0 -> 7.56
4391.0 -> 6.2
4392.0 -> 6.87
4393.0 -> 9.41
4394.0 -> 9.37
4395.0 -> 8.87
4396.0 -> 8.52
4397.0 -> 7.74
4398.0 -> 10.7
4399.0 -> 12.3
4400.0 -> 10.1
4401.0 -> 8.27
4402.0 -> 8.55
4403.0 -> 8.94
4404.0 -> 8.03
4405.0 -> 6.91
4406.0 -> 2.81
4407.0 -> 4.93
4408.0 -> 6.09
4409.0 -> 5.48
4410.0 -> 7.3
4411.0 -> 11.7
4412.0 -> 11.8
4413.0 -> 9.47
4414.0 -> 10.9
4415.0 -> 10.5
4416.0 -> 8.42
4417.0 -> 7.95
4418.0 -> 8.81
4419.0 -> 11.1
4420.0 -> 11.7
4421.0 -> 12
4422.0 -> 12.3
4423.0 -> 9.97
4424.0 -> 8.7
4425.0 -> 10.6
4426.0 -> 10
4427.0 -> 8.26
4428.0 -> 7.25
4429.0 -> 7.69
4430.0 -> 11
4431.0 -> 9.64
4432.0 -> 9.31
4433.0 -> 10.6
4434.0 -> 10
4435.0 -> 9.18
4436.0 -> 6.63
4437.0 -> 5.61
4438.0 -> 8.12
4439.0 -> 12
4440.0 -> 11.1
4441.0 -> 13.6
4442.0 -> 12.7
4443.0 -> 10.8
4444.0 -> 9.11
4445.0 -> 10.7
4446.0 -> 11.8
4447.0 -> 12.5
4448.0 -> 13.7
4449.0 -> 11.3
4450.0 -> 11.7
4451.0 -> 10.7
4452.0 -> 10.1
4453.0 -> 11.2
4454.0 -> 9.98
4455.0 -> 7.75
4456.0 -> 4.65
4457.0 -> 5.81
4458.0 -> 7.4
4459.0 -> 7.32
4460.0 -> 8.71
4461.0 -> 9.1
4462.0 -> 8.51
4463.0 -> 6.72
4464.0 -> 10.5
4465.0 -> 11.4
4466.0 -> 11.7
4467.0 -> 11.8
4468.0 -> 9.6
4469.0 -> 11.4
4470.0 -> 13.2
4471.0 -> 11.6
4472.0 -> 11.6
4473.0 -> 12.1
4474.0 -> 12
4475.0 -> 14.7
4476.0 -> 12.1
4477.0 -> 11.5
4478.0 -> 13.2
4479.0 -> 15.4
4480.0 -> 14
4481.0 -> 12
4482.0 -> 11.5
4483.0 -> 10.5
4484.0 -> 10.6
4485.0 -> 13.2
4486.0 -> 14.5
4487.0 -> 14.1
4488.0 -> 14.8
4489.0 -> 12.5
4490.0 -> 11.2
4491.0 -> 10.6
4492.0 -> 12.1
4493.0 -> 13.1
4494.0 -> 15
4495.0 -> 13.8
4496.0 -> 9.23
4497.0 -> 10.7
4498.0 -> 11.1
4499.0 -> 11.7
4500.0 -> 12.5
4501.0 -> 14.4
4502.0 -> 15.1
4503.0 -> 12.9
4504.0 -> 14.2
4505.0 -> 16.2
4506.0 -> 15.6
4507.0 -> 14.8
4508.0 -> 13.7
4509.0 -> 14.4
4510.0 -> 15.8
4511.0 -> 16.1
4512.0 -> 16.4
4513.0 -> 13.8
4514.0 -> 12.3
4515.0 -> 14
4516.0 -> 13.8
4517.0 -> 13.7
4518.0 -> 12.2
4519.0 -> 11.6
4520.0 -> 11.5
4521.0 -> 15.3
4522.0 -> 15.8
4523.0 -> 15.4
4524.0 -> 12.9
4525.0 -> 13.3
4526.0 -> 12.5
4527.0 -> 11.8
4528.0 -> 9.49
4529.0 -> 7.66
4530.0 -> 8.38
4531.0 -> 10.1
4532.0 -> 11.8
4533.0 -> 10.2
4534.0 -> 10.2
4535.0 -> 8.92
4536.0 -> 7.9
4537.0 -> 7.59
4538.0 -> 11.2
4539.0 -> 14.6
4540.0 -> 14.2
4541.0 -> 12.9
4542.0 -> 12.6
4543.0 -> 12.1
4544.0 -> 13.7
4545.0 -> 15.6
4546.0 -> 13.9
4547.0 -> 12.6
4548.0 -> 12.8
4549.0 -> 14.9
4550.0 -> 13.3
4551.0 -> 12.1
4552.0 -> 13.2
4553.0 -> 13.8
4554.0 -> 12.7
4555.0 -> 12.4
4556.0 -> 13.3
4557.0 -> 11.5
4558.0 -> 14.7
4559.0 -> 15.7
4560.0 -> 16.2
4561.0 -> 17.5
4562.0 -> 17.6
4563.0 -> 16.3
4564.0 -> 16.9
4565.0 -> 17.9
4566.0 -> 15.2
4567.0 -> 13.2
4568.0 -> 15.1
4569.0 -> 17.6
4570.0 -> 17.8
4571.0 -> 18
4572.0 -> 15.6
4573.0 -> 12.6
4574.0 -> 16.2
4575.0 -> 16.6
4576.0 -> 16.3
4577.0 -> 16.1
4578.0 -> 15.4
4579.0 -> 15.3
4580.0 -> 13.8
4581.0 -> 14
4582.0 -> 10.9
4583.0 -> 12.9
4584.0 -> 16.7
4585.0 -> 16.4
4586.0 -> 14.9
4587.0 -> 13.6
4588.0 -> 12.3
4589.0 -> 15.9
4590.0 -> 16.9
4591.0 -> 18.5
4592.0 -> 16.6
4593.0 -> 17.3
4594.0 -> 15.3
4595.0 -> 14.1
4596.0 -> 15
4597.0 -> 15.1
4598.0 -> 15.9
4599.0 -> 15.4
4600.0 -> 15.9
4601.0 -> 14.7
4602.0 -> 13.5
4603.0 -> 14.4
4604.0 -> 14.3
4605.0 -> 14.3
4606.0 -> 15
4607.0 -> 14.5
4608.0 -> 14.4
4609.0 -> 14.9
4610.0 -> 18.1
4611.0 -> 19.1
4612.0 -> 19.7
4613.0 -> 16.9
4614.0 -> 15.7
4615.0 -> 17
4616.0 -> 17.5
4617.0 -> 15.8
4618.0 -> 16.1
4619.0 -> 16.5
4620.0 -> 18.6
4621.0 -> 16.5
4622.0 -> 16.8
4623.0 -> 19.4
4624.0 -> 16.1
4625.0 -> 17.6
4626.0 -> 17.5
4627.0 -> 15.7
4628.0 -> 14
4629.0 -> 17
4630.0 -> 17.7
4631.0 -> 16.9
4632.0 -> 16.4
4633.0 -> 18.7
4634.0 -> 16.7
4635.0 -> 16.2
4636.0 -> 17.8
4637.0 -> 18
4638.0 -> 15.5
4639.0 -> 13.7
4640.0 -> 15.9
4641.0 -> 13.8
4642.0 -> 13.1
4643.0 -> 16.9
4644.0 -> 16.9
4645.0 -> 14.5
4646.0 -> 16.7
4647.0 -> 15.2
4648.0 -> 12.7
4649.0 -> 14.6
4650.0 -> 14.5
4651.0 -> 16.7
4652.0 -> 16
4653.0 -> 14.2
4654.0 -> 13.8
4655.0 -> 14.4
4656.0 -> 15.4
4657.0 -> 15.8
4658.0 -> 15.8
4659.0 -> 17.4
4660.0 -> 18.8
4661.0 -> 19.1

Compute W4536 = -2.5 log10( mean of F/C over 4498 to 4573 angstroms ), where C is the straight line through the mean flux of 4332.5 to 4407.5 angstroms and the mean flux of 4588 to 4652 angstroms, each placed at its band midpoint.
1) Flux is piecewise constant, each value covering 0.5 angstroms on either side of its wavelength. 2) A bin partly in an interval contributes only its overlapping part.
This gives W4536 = -0.01 mag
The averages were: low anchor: 8.32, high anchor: 16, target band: 13.6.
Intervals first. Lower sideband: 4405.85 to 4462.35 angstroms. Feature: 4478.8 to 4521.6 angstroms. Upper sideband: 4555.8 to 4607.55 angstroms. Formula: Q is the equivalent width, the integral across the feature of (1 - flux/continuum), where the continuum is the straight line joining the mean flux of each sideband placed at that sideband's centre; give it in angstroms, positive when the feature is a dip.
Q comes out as -4.2 angstroms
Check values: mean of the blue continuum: 9.48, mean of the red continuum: 15.3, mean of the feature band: 13.3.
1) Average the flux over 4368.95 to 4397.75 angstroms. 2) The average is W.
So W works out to 7.95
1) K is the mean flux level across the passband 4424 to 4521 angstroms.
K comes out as 11.5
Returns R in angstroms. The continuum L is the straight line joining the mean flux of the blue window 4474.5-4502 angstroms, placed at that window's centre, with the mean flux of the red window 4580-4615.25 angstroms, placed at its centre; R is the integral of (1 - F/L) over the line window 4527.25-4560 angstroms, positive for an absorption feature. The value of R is 4.51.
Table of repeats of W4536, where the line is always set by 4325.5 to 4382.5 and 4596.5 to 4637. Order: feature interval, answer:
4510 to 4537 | 0.117 mag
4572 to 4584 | 0.038 mag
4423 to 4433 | 0.161 mag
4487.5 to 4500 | 0.047 mag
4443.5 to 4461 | 0.185 mag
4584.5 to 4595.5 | -0.002 mag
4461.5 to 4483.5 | 0.038 mag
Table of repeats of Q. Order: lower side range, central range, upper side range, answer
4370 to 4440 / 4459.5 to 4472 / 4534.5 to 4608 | 0.4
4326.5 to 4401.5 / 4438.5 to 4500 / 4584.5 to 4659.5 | 0.8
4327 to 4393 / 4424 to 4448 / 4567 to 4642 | 1.5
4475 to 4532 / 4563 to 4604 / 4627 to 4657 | -2.5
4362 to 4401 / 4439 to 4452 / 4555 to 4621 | -1.1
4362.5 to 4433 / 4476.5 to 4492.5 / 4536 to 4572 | -1.1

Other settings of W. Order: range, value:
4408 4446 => 9.76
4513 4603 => 13.9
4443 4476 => 10.4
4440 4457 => 10.6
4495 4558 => 12.8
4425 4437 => 8.97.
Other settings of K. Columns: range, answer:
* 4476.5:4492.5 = 12.6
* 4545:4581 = 15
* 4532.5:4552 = 12.2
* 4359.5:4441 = 8.77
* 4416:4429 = 9.75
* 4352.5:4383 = 8.82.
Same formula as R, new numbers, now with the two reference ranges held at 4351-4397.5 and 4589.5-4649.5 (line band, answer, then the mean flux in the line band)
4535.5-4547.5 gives 1.1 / 12.4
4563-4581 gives -1.6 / 15.8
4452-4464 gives 3.1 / 8.12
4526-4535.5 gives 2.3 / 9.98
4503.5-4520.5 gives -2.0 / 14.1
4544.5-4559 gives 0.5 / 13.4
